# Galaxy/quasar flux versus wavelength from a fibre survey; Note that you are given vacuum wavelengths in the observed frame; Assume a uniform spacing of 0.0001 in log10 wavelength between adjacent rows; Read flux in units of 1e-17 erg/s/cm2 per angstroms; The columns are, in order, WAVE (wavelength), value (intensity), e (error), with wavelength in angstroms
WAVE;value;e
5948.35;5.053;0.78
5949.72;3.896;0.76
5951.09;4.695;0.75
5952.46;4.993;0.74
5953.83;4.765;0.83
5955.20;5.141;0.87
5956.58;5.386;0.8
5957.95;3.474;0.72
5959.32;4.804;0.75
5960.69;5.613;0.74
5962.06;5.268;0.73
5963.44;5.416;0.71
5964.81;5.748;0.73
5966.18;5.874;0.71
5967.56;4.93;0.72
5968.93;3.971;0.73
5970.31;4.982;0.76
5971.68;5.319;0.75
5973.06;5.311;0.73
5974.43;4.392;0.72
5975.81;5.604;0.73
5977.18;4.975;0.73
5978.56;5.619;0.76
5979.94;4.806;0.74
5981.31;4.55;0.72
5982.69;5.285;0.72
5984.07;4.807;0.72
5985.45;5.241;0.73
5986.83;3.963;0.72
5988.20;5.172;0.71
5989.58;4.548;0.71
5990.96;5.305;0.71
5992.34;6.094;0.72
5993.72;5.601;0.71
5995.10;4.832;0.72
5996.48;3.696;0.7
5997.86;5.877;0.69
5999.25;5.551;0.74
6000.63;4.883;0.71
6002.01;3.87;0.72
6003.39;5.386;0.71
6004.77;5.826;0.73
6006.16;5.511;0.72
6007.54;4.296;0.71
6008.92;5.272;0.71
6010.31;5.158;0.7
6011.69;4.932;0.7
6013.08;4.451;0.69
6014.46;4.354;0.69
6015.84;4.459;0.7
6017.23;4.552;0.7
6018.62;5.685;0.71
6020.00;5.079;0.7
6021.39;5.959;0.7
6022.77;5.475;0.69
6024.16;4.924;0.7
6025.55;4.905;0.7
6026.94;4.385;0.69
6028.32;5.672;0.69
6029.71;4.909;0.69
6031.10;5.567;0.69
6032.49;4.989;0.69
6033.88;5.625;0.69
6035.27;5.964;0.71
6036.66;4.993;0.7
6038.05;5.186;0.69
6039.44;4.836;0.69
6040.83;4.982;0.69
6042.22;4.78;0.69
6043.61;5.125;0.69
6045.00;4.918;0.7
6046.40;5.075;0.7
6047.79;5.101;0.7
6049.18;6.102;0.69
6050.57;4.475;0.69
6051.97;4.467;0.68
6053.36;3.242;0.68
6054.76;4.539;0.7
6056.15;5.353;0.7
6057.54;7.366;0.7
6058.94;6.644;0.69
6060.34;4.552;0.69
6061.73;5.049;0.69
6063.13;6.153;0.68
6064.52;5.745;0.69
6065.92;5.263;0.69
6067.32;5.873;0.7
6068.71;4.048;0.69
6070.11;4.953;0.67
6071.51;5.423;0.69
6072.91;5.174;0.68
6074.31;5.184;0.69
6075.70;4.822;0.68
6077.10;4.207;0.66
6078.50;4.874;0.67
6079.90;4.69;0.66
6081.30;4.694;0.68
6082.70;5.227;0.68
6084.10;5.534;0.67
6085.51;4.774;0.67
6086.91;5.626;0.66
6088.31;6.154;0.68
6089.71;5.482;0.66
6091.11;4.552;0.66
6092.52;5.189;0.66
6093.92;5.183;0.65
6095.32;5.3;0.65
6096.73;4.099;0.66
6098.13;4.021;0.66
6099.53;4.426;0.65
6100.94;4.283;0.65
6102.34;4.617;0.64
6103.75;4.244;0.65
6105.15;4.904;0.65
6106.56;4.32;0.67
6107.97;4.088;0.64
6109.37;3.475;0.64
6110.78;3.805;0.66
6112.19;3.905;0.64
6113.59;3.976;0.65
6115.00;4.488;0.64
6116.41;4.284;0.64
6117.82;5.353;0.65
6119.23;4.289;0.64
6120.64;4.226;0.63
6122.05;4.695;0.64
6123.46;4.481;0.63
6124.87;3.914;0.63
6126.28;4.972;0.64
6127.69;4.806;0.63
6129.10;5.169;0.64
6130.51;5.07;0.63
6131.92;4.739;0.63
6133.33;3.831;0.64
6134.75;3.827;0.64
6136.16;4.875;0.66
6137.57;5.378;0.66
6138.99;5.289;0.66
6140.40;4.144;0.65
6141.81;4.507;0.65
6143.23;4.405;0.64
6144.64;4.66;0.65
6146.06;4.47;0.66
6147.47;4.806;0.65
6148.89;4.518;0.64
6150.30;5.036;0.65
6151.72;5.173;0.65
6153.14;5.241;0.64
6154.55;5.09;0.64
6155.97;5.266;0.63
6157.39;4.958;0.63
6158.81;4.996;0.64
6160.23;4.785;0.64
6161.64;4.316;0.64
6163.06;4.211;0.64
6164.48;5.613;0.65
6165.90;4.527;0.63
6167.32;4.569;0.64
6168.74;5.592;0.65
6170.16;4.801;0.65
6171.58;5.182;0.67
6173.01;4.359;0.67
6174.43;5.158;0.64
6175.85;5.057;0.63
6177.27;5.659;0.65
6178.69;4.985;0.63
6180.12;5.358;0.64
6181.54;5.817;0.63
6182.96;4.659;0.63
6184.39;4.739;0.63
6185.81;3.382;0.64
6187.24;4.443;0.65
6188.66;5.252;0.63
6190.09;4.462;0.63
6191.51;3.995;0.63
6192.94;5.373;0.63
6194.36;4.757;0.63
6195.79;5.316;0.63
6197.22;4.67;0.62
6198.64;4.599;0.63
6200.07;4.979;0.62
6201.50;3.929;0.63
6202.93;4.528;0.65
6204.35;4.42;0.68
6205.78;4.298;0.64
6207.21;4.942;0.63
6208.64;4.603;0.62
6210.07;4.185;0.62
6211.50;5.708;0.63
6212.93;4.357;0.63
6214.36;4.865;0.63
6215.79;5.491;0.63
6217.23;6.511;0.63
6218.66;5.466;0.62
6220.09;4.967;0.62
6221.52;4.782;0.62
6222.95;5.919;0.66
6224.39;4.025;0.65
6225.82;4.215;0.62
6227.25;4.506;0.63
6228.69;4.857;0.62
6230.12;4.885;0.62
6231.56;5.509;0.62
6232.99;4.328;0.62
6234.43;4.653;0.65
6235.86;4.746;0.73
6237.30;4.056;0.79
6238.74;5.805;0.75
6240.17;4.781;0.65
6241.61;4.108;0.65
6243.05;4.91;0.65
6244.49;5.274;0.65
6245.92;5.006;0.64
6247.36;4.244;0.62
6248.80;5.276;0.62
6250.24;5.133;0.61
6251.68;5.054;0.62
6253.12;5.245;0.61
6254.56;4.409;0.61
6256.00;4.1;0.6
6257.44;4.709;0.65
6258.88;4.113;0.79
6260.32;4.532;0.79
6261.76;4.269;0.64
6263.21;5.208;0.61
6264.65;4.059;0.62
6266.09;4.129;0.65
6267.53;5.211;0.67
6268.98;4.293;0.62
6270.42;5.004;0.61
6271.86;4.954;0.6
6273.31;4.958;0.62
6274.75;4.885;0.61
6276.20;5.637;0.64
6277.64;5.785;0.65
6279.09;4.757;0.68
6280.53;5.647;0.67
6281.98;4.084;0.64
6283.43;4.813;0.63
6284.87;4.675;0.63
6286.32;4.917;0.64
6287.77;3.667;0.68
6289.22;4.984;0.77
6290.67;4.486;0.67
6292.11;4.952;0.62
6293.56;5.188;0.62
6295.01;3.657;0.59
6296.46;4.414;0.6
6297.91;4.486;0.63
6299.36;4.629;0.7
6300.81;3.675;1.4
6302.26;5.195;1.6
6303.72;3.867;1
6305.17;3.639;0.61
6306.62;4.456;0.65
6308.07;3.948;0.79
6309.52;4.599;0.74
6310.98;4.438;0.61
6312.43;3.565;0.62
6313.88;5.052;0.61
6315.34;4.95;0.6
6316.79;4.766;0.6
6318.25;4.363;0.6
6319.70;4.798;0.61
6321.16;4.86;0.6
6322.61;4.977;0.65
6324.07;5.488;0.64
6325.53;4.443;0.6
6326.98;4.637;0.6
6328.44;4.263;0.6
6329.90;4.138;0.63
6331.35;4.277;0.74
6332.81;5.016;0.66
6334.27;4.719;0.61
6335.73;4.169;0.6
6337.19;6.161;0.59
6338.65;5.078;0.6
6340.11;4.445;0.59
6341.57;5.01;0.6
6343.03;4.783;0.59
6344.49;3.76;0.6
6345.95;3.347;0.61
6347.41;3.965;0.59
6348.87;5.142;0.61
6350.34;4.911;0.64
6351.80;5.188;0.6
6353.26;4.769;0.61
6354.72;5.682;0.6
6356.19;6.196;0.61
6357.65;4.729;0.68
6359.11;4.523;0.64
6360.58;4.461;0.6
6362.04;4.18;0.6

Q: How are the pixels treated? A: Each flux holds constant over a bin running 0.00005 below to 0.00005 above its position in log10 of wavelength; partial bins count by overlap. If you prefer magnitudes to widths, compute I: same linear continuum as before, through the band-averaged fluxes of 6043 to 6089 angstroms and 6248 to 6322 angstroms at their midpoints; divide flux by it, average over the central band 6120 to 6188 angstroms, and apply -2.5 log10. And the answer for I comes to 0.04 mag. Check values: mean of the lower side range 5.16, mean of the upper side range 4.64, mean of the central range 4.79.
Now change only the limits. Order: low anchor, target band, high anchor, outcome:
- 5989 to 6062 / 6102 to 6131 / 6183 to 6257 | 0.12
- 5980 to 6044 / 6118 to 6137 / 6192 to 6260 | 0.08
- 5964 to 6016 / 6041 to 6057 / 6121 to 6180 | 0.02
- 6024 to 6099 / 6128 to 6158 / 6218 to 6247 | 0.04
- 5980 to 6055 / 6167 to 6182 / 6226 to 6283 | -0.06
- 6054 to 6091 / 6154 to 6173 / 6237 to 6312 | 0.02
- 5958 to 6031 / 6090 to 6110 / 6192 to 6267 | 0.10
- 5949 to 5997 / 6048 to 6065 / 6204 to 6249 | -0.08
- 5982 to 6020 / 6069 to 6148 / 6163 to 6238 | 0.05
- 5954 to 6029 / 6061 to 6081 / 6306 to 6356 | -0.03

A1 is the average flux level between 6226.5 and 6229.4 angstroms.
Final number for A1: 4.67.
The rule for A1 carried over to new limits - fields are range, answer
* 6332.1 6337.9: 5.01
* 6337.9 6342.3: 4.85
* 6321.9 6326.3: 4.96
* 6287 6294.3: 4.66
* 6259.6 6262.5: 4.39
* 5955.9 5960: 4.56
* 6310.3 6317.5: 4.56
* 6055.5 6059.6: 6.46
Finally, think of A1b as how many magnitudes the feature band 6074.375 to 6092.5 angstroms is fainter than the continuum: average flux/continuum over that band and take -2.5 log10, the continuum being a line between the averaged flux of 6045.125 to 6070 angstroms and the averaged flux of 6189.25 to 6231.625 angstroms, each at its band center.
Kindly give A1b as 0.02 mag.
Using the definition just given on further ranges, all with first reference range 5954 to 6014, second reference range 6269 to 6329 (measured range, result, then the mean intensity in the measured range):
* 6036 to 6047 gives 0.00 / 4.99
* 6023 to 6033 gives -0.02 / 5.07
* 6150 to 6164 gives -0.02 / 4.91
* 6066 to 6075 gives -0.04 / 5.12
